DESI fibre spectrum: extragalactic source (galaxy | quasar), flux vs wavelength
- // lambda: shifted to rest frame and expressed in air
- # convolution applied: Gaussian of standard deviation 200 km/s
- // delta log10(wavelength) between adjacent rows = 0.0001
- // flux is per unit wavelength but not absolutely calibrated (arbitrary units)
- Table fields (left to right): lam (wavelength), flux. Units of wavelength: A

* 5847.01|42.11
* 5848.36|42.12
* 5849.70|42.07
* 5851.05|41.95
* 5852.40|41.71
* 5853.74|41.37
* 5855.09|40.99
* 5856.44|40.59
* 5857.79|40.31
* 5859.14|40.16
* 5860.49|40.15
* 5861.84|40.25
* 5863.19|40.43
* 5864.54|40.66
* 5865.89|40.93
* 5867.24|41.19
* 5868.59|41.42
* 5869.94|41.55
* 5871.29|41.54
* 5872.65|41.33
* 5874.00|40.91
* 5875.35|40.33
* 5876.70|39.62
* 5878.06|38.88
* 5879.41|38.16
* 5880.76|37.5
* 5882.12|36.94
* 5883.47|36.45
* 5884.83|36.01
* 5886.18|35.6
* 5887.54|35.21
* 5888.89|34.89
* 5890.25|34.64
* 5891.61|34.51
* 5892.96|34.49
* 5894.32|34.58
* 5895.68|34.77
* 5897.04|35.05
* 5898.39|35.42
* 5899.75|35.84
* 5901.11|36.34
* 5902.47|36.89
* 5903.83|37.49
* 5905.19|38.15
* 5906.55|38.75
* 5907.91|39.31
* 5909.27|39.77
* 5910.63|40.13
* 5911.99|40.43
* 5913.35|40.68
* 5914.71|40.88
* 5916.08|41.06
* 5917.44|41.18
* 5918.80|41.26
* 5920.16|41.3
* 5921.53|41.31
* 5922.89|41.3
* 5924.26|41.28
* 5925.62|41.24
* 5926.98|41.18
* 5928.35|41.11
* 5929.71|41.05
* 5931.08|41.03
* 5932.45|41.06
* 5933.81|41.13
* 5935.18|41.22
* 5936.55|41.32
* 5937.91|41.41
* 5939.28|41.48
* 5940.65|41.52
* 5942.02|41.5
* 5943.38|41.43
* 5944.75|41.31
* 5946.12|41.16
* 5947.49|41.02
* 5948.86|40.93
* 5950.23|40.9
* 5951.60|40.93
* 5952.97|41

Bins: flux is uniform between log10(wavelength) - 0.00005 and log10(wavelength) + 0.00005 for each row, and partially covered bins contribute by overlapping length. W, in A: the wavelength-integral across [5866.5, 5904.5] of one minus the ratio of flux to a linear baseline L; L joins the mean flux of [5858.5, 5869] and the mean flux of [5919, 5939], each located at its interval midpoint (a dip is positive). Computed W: 3.2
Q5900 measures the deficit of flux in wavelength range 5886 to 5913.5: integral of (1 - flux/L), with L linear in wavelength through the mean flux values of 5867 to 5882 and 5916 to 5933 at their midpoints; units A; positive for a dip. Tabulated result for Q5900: 2.6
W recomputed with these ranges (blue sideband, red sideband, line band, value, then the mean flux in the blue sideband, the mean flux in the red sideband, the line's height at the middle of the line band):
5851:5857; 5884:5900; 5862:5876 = -0.79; 41.3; 35.1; 38.8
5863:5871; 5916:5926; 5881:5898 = 2.42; 41.1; 41.3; 41.2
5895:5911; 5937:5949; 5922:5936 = -0.44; 37.3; 41.3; 39.9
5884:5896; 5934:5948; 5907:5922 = -1.02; 35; 41.3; 38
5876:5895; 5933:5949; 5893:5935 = -0.48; 36.3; 41.3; 38.8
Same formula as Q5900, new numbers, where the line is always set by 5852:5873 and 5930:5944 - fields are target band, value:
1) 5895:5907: 1.3 A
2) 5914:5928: 0.0 A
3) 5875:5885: 0.7 A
